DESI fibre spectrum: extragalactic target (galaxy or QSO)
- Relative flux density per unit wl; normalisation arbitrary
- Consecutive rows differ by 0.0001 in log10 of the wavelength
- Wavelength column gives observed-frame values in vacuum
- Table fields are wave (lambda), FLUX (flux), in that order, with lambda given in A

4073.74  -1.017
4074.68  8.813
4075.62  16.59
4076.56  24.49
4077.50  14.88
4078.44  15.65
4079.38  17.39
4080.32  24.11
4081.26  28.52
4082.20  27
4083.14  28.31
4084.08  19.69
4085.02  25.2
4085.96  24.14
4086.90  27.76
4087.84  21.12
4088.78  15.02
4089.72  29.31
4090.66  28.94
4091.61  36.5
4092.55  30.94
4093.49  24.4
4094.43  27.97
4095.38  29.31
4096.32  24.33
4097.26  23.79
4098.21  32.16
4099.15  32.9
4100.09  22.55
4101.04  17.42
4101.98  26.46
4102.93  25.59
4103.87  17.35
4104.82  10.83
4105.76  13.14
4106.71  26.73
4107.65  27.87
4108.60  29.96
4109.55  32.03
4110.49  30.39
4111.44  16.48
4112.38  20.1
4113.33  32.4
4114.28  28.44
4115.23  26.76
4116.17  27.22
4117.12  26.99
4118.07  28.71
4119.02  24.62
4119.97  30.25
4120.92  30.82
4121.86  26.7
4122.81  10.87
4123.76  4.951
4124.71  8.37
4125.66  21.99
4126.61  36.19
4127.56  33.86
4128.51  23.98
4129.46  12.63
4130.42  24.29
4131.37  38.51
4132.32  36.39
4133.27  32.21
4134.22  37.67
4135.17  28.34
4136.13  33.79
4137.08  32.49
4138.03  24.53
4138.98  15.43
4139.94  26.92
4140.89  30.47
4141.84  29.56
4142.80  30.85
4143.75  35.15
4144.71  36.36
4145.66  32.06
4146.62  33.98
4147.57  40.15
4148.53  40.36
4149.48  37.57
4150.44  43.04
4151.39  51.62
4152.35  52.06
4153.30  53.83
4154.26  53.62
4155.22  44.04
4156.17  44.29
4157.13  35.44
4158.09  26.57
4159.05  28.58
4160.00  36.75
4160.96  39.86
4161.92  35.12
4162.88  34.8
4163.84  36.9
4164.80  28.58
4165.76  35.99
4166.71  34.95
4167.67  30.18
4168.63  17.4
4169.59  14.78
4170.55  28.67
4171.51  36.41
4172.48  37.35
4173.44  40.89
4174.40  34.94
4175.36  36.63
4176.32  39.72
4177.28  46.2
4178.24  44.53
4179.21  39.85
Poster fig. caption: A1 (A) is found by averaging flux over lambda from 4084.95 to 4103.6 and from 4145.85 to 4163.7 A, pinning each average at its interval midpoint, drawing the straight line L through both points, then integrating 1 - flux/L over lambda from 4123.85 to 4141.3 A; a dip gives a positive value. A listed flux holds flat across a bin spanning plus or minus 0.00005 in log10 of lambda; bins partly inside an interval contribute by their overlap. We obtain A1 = 4.02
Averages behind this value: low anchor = 26.2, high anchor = 40.4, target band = 27.2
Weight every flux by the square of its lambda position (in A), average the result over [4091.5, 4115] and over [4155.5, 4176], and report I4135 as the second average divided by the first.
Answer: 1.3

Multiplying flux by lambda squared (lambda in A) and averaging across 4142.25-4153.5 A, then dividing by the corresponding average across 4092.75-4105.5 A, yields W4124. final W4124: 1.7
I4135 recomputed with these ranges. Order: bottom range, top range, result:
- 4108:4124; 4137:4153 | 1.40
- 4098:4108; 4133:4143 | 1.31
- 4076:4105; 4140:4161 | 1.63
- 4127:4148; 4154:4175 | 1.14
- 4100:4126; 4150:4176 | 1.63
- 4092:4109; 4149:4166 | 1.66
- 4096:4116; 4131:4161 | 1.50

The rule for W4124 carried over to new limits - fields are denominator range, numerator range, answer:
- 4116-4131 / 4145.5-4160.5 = 1.79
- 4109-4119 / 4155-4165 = 1.35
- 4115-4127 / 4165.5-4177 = 1.43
